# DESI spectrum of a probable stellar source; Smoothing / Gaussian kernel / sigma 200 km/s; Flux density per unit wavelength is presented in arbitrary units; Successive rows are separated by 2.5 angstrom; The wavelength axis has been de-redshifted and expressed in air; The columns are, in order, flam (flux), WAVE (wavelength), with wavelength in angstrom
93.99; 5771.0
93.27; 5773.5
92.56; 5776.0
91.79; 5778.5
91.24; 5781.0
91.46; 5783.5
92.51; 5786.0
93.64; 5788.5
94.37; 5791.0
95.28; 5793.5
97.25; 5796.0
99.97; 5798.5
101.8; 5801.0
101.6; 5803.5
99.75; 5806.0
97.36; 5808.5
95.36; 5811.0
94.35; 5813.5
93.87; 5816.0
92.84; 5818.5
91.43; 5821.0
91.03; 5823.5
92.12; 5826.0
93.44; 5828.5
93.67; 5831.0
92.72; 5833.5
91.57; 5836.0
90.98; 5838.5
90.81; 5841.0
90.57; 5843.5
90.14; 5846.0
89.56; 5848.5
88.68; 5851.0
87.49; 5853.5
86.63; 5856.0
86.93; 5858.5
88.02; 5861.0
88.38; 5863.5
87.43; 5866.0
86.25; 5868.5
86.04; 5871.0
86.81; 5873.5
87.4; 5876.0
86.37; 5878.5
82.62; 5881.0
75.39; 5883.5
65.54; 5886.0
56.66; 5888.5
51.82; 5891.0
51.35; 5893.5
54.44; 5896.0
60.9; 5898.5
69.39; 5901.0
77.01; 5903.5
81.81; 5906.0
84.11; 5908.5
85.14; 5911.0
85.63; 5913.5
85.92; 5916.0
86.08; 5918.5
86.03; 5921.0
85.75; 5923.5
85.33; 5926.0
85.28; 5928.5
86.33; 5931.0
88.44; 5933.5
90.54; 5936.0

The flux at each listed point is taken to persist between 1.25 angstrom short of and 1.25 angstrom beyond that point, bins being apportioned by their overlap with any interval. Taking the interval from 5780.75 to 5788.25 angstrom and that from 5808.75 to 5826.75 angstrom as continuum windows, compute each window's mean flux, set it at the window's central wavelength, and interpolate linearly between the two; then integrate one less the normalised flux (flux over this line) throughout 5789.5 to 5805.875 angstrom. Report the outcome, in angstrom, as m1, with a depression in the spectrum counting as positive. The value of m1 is -1.0 angstrom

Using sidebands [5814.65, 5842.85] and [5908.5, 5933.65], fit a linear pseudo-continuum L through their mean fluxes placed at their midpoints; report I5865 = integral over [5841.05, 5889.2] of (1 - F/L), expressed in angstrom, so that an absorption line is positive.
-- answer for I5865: 2.79 angstrom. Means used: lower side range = 92.2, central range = 84.5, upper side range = 85.8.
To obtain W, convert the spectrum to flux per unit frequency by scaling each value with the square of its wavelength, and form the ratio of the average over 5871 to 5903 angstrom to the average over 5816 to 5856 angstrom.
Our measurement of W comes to 0.78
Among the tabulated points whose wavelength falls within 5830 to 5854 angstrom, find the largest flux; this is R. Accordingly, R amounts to 93.67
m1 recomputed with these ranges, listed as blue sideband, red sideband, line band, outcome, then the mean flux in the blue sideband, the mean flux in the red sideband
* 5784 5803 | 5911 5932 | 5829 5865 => 0.9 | 96.4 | 85.7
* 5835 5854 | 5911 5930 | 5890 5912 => 4.6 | 90.1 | 85.7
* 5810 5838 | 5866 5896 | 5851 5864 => -0.9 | 92.9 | 73.9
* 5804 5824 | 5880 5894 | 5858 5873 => -2.9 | 94.9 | 64.2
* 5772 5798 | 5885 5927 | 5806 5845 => -2.8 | 93.5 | 73.7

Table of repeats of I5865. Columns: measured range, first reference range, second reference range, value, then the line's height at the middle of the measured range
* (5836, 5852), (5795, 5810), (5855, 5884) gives 0.2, 91.1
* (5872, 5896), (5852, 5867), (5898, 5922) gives 3.9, 84.2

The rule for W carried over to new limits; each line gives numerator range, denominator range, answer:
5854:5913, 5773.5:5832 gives 0.84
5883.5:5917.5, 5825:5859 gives 0.79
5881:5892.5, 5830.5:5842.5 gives 0.71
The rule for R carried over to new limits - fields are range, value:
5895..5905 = 77.01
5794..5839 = 101.8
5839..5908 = 90.81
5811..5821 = 95.36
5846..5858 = 90.14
